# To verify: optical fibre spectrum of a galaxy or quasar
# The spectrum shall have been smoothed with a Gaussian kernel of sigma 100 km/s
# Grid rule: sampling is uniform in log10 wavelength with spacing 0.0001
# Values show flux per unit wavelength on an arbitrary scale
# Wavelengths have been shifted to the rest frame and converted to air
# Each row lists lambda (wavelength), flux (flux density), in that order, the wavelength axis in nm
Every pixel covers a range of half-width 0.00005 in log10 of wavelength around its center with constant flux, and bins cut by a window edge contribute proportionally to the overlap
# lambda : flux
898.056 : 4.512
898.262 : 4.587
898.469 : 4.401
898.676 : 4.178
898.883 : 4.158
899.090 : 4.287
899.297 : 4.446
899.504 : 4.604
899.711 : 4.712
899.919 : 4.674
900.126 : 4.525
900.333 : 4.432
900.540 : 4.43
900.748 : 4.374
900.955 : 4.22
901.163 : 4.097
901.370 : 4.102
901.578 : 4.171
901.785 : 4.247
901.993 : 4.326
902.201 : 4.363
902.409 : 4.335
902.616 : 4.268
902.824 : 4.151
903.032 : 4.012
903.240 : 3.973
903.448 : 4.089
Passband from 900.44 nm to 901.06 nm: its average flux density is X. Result 4.34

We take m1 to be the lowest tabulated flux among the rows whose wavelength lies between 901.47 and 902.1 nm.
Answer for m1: 4.171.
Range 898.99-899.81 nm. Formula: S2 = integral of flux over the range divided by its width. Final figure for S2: 4.51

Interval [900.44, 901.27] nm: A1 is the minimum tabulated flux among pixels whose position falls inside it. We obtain 4.097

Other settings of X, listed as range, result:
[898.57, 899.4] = 4.27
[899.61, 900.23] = 4.63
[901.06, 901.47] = 4.1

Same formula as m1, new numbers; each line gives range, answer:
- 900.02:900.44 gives 4.432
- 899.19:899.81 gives 4.446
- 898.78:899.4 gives 4.158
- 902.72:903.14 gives 4.012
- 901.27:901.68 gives 4.102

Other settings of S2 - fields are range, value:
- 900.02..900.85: 4.44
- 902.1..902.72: 4.33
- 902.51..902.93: 4.22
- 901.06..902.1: 4.19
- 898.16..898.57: 4.49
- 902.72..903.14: 4.08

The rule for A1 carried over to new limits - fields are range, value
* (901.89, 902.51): 4.326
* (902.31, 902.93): 4.151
